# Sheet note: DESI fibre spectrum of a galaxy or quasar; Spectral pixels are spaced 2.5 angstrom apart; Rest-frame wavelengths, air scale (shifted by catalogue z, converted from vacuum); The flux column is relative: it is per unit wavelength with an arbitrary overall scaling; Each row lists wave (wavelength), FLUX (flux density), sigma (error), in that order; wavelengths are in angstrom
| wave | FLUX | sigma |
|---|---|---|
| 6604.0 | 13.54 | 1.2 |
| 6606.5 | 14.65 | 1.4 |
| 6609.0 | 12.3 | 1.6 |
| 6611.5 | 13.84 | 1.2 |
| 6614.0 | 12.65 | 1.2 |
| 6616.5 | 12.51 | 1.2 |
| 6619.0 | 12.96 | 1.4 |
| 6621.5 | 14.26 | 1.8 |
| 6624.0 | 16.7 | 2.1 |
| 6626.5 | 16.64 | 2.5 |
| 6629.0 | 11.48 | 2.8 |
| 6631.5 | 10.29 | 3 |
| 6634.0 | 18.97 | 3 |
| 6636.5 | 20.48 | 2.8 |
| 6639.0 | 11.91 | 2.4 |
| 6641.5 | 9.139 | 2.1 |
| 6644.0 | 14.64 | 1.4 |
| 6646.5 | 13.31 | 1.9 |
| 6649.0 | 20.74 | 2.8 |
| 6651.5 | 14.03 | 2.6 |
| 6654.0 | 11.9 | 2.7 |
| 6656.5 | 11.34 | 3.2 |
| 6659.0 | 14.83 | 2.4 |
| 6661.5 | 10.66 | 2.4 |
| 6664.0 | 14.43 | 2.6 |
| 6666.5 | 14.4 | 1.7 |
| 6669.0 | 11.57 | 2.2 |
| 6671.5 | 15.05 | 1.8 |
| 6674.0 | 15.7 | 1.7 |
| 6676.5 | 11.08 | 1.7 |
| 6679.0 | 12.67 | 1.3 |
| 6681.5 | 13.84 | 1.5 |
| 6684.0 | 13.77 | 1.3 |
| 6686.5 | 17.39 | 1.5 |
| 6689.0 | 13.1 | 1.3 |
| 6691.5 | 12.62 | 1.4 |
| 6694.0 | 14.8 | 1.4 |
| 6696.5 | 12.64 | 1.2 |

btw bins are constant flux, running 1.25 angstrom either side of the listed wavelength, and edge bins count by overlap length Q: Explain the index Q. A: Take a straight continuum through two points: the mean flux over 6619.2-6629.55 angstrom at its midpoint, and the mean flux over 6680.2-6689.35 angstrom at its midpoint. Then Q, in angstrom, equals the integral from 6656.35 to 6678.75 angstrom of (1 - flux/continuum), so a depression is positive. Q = 2.1 angstrom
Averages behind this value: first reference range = 14.8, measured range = 13.3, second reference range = 14.7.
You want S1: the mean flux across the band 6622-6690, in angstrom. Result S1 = 14.1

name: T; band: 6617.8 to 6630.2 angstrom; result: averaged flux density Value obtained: 14.4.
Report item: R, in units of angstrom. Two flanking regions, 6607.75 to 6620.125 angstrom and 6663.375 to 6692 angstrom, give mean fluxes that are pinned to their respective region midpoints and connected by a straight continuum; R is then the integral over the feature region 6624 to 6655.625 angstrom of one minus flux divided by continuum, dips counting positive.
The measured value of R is -3.04 angstrom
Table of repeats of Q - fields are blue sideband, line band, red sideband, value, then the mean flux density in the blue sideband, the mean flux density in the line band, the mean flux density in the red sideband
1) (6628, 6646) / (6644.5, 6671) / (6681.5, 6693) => 0.4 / 13.9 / 13.8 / 14.2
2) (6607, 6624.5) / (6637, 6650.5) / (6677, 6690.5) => -0.6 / 13.5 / 14.3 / 14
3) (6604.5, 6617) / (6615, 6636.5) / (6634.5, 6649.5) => -0.7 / 13.3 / 14.6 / 14.9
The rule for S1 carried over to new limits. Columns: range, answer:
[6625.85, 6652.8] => 14.6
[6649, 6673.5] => 13.6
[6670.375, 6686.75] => 14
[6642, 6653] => 15.1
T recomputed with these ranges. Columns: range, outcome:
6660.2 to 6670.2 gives 12.8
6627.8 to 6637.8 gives 15.3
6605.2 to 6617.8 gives 13.2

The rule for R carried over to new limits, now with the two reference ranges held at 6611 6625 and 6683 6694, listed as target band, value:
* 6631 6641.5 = -0.9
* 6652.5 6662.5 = 1.3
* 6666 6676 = 0.2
